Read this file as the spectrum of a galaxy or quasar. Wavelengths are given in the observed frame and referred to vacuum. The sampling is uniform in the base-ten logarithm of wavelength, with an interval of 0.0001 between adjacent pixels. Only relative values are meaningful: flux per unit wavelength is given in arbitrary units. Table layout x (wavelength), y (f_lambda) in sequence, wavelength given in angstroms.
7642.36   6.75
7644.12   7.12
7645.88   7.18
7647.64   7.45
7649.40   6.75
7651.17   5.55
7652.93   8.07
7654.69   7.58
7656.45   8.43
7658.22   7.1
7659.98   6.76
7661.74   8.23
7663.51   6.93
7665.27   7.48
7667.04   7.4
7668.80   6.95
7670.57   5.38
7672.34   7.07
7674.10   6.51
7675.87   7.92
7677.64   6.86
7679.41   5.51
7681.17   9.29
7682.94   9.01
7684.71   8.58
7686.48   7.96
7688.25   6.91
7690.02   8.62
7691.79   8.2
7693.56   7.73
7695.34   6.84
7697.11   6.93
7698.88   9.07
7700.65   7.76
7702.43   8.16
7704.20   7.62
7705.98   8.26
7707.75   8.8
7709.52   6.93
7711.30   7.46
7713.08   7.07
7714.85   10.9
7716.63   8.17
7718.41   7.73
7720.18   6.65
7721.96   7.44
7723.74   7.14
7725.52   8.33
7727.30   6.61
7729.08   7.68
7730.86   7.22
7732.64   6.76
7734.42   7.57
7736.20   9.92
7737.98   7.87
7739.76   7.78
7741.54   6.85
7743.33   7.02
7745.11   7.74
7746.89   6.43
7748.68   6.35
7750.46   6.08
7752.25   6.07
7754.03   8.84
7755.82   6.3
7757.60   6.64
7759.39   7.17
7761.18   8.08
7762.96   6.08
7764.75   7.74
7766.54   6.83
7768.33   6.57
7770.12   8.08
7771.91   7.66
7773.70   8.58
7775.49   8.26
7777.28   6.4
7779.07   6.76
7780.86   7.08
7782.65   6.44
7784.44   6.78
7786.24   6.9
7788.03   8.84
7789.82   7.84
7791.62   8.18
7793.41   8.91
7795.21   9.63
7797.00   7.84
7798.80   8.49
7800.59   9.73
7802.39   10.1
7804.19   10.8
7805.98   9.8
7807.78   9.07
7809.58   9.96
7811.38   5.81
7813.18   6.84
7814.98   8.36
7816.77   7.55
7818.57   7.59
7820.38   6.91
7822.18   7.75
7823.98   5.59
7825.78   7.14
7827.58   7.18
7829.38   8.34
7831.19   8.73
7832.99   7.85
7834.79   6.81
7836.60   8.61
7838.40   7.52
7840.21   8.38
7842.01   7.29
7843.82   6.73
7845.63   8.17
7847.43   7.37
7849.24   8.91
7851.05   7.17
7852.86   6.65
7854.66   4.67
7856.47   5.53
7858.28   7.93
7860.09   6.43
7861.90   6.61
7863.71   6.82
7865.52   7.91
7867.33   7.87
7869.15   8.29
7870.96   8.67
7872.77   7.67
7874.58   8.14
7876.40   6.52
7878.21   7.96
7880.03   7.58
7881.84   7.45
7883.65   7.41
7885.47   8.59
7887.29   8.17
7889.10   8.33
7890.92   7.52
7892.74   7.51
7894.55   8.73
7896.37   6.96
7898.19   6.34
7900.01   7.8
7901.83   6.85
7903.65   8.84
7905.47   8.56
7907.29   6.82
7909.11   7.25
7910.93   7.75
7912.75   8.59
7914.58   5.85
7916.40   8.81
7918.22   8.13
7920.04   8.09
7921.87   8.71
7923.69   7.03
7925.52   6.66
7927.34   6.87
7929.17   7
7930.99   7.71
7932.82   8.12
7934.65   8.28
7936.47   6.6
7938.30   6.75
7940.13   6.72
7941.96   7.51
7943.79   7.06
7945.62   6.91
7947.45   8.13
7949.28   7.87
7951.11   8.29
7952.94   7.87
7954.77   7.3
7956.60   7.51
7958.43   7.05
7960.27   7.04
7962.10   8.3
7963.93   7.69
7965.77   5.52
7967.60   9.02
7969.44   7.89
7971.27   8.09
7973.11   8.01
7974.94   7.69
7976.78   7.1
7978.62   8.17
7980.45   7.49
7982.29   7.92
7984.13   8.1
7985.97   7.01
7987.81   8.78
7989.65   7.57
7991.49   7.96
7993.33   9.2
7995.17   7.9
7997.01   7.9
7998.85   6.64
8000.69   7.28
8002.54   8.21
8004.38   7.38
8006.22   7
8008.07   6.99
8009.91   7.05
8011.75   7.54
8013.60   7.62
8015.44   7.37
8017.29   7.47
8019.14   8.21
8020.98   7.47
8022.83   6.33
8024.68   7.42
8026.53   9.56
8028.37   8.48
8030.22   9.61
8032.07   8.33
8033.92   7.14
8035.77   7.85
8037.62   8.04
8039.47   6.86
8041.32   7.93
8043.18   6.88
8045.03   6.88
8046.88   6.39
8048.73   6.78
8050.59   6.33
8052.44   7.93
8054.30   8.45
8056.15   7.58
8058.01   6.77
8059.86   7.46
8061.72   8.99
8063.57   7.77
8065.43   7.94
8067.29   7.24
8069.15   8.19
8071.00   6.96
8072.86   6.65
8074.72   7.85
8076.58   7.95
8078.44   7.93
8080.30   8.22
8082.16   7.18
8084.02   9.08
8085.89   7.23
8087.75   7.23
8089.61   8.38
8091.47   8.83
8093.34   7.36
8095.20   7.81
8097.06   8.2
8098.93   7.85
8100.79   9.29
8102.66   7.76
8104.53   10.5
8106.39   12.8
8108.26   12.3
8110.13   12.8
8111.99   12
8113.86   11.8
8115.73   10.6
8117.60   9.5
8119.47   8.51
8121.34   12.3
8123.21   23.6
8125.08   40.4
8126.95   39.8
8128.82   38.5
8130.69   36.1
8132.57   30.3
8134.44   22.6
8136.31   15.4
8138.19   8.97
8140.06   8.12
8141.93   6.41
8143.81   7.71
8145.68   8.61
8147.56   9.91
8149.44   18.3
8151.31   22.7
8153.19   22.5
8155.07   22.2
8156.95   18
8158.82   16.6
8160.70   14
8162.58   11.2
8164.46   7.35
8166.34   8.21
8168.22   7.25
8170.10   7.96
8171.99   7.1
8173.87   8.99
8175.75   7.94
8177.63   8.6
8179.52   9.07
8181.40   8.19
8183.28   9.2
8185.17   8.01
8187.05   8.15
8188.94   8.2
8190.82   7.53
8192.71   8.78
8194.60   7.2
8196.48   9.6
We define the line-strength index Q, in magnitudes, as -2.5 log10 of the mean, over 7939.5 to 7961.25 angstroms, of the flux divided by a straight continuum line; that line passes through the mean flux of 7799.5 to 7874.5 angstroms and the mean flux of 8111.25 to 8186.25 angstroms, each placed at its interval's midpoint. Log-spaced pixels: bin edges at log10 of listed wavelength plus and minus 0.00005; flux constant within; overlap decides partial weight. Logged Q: 0.36 mag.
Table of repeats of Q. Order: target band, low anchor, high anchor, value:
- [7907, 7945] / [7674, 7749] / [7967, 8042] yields 0.045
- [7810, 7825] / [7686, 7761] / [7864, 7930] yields 0.072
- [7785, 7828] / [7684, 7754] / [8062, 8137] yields 0.091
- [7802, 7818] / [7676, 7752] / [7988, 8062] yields -0.133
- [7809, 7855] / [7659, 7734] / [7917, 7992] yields 0.018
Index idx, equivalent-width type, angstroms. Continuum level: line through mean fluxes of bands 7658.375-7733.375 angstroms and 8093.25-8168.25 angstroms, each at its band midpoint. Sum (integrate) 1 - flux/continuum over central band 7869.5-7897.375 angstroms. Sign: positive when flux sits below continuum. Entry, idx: 8.03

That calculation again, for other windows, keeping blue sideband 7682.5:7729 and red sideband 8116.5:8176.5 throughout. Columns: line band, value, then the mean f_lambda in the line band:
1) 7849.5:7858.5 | 3.6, 6.45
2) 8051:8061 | 4.8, 7.6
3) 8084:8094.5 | 5.1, 7.92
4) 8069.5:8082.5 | 6.5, 7.58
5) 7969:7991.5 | 9.2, 7.82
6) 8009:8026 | 7.9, 7.44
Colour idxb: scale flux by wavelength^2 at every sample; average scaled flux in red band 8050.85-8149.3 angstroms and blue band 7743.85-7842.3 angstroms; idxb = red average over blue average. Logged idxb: 1.7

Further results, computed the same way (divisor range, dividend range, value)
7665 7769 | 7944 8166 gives 1.51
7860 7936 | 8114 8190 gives 2.07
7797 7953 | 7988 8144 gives 1.42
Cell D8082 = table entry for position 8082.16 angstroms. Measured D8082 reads 7.18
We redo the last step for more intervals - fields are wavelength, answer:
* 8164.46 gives 7.35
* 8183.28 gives 9.2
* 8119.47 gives 8.51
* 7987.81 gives 8.78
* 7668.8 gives 6.95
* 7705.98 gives 8.26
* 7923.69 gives 7.03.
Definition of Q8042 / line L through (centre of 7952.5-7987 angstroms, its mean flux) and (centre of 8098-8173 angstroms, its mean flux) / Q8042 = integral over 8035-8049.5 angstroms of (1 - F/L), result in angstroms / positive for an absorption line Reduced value 5.0 angstroms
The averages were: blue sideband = 7.62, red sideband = 15.4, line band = 7.2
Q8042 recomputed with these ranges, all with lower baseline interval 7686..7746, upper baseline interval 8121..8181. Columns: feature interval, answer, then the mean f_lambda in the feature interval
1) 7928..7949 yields 8.3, 7.35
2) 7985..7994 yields 3.5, 8.07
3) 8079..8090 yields 5.3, 7.86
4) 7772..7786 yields 2.8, 7.2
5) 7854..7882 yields 9.1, 7.27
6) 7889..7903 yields 4.8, 7.48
